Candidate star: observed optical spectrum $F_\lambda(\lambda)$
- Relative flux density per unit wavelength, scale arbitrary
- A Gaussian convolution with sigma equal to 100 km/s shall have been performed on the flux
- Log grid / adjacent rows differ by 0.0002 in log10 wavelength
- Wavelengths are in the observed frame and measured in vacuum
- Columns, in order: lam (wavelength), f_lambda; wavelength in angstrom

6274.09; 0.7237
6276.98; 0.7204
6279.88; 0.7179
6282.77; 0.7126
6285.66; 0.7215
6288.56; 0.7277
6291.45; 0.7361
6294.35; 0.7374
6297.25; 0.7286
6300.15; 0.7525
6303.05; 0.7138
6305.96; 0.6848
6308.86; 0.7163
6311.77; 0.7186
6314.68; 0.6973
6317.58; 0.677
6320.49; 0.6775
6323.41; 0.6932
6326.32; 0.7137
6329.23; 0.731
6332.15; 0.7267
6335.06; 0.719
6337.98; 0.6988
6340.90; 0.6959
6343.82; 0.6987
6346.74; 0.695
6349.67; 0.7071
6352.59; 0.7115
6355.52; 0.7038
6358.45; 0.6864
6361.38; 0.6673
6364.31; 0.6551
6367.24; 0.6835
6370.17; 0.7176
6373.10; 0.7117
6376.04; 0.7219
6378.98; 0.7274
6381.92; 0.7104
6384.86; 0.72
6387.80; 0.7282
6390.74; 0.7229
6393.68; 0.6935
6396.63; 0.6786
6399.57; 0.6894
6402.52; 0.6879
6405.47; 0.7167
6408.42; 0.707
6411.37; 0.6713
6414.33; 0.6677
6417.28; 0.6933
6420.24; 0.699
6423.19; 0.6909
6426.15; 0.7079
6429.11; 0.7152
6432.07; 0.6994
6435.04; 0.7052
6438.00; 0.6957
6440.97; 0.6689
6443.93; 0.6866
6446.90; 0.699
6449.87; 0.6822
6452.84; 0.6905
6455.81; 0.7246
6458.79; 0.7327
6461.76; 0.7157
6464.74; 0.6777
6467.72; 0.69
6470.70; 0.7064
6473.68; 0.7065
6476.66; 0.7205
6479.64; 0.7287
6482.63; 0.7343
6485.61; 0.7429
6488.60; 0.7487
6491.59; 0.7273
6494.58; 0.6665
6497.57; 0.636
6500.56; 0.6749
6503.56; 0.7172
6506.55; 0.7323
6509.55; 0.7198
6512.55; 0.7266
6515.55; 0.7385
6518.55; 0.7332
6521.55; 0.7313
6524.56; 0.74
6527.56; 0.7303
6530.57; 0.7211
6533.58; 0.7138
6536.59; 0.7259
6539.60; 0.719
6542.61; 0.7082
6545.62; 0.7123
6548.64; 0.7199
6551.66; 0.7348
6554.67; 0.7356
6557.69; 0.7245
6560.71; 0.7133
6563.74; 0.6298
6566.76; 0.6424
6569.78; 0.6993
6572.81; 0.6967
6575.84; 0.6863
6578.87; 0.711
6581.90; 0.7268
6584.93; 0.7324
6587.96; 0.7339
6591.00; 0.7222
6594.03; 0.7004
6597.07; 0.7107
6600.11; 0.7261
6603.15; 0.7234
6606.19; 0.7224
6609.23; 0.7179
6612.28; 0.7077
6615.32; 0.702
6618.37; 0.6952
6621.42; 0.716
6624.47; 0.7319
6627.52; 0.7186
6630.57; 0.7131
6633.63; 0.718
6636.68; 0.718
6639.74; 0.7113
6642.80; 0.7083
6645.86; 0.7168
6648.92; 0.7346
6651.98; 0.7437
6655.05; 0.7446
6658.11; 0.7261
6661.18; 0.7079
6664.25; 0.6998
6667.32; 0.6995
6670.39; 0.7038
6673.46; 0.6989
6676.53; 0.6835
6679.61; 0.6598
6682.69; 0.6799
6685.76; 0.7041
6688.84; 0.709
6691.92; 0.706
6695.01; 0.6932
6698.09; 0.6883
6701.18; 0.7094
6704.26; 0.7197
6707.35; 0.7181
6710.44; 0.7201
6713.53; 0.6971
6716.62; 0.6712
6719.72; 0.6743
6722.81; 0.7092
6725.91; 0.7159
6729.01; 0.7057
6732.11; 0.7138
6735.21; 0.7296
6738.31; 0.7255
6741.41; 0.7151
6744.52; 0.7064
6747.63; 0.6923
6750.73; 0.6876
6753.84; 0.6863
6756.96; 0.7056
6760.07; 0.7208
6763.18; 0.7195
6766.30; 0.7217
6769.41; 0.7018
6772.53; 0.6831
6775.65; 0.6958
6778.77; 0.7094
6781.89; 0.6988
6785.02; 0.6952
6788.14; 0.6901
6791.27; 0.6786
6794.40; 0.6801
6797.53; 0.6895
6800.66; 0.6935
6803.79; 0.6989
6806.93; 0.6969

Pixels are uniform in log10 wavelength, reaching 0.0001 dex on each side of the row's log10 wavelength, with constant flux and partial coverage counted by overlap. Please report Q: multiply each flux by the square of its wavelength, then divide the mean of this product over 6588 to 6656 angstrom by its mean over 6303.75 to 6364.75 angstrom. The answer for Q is 1.12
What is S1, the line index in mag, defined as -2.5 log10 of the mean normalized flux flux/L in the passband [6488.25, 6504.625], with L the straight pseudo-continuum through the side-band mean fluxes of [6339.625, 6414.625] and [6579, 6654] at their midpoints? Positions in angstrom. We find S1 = 0.03 mag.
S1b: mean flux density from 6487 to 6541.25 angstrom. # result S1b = 0.717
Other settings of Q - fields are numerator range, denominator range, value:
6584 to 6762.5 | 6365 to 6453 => 1.10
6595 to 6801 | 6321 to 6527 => 1.09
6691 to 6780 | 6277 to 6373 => 1.13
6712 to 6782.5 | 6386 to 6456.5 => 1.12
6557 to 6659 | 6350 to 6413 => 1.09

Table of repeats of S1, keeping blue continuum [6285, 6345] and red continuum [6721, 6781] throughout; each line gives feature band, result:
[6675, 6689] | 0.04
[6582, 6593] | -0.03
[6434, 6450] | 0.03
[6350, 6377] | 0.03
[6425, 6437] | 0.01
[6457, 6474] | 0.01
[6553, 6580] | 0.03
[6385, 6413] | 0.02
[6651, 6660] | -0.04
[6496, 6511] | 0.02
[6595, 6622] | -0.01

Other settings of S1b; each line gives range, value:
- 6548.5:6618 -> 0.709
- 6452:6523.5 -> 0.714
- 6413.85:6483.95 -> 0.702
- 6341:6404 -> 0.701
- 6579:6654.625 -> 0.719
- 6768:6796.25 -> 0.692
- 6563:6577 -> 0.673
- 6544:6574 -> 0.701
